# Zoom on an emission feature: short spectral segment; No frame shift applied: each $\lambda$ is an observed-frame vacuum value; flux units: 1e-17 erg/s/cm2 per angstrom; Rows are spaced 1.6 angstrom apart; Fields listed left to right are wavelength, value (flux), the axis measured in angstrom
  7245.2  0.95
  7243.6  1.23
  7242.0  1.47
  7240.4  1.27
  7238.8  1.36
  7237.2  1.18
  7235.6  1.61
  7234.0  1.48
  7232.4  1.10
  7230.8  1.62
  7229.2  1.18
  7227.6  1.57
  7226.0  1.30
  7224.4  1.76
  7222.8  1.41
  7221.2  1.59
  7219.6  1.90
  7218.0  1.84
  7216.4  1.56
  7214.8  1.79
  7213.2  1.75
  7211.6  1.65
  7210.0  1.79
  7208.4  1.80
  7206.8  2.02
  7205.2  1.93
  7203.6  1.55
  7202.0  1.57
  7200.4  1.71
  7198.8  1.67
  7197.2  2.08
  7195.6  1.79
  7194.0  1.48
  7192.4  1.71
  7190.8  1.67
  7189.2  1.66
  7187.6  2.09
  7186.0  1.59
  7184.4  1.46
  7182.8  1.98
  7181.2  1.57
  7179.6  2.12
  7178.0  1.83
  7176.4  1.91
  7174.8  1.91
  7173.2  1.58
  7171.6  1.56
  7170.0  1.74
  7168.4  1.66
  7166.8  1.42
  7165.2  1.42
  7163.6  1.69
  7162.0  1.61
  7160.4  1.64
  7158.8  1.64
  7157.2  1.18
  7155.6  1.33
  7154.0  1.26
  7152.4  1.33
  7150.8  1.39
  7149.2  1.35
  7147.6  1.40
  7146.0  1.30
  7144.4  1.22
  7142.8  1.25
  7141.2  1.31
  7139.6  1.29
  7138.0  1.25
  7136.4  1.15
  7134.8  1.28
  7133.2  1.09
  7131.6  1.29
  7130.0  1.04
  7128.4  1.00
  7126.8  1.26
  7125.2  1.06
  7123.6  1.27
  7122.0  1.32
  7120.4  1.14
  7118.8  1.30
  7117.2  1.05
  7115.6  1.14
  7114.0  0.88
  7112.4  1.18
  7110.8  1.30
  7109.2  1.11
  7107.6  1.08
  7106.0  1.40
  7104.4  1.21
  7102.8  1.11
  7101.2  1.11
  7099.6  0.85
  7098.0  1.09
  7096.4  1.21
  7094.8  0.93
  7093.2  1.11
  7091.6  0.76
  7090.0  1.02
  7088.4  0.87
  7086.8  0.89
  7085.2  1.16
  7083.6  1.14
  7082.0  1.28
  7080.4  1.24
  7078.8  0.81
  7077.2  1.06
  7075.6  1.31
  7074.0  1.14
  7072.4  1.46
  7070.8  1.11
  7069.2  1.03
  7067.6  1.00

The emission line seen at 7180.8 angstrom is Mg II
